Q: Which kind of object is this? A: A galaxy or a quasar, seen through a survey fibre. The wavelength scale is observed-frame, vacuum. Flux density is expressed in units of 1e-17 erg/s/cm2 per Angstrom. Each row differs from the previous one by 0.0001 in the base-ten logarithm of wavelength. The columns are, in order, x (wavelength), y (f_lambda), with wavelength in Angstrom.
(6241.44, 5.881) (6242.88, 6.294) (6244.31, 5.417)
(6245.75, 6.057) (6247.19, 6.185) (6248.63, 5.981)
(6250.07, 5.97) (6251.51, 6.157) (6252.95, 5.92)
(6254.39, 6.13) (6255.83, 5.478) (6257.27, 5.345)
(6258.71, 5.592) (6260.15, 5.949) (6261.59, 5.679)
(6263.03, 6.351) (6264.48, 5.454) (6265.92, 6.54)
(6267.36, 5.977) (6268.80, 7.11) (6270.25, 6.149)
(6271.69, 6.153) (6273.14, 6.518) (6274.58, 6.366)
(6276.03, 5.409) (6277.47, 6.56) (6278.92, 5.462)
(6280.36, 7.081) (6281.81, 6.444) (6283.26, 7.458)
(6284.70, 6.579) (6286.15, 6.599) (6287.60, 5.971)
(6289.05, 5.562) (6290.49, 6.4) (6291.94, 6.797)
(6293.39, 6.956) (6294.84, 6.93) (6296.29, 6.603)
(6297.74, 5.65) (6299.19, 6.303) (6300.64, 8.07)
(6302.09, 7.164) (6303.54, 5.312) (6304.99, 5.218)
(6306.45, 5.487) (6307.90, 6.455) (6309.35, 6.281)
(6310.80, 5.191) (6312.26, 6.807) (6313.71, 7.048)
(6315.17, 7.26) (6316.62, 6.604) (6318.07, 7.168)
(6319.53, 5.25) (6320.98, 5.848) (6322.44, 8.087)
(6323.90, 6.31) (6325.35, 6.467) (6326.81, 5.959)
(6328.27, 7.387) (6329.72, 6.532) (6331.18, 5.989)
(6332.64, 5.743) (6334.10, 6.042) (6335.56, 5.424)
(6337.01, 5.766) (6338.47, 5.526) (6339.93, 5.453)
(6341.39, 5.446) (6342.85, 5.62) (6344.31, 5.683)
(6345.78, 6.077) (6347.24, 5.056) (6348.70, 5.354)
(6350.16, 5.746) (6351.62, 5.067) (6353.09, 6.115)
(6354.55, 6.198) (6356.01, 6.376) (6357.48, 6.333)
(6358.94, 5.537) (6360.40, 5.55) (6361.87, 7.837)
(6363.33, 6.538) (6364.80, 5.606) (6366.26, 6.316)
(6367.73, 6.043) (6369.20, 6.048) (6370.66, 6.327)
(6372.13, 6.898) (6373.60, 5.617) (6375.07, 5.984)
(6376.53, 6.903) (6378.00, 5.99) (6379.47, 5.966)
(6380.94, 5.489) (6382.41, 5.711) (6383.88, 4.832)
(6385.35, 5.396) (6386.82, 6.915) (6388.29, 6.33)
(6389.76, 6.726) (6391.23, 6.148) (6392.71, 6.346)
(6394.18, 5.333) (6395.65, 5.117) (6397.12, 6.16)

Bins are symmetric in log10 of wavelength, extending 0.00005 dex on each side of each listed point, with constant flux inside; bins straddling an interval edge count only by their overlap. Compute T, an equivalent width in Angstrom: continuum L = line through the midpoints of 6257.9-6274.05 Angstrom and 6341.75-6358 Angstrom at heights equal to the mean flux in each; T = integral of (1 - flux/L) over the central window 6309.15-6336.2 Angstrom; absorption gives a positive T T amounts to -2.33 Angstrom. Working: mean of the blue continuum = 6.13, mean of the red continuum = 5.77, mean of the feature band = 6.39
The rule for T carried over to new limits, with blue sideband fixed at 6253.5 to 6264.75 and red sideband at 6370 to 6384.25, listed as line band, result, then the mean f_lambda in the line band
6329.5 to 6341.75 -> 0.35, 5.75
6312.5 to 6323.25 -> -1.60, 6.75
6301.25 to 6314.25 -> -0.56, 6.11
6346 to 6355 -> 0.52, 5.6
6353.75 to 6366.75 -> -0.63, 6.26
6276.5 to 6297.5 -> -2.45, 6.5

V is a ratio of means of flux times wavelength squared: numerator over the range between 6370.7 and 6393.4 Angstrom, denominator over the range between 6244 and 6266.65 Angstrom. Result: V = 1.07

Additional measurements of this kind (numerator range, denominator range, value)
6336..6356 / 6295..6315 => 0.91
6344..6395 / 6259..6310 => 0.98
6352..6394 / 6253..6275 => 1.05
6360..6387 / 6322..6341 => 1.00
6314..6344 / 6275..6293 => 0.99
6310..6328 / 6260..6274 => 1.07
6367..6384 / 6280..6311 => 0.97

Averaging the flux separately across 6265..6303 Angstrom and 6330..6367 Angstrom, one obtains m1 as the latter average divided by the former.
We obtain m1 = 0.90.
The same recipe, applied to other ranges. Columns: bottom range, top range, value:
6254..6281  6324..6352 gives 0.96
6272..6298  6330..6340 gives 0.90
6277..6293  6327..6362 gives 0.91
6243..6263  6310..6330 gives 1.12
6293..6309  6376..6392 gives 0.95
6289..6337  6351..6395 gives 0.95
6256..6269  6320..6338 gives 1.06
